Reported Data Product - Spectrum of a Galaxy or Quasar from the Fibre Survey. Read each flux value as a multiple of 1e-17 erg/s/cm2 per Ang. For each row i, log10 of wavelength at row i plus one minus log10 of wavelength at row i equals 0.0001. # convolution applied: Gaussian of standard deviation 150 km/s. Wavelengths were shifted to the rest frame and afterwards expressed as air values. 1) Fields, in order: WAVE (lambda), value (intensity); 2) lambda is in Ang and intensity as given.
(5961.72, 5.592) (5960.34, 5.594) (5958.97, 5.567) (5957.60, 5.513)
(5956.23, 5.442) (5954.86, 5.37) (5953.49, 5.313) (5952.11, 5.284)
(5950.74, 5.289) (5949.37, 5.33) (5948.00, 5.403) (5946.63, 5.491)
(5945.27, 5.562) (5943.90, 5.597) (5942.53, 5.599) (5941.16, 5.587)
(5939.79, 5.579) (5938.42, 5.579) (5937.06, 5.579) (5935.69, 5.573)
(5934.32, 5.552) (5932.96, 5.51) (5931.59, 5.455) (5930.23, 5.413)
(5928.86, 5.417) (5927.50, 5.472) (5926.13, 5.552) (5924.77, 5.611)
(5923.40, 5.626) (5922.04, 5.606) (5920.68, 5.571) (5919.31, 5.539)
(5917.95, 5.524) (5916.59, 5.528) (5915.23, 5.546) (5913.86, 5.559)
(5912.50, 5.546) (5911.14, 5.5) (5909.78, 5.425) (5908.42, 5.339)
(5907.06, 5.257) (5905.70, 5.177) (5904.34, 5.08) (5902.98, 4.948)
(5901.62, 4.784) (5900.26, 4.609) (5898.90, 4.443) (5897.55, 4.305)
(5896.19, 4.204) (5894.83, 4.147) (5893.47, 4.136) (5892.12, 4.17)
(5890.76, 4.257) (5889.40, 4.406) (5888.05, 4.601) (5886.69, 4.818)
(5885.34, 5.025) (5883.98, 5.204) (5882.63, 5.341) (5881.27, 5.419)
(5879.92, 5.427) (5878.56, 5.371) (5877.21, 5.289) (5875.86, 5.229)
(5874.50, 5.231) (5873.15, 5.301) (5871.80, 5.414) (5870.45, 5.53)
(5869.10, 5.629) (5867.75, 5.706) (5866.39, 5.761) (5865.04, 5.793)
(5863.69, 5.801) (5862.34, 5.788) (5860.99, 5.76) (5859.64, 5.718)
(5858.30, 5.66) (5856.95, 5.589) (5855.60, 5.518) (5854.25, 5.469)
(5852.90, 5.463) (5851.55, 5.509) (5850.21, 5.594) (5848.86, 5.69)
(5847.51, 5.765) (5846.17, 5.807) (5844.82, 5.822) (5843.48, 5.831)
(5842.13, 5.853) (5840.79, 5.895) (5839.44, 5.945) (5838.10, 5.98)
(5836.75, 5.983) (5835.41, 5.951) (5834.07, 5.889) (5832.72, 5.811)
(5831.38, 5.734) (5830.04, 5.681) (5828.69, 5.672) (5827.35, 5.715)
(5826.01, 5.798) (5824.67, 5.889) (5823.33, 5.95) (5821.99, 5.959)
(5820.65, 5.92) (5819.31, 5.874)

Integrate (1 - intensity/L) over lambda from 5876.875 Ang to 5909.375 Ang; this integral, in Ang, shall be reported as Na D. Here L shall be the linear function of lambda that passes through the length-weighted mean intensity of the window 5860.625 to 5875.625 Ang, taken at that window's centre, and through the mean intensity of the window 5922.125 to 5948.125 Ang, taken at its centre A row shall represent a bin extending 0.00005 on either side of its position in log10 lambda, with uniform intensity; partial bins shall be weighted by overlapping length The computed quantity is 4.4 Ang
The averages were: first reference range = 5.59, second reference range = 5.54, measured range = 4.82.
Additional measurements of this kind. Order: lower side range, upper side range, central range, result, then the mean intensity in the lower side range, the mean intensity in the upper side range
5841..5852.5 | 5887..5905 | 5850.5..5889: -2.2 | 5.74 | 4.47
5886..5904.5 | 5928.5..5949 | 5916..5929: -1.1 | 4.48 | 5.53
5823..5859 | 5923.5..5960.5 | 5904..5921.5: 0.4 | 5.76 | 5.49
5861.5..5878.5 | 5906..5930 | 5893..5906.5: 2.2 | 5.54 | 5.5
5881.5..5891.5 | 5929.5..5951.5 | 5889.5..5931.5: 0.3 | 4.83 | 5.51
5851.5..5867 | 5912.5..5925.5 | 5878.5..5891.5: 1.5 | 5.66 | 5.57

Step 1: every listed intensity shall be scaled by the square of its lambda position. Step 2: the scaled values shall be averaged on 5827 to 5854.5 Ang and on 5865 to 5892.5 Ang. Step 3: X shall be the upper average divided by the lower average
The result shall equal 0.91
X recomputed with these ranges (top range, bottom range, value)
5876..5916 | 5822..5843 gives 0.86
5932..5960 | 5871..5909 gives 1.14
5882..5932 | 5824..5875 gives 0.91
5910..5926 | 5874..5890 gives 1.10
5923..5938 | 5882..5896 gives 1.22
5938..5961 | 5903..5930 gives 1.02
